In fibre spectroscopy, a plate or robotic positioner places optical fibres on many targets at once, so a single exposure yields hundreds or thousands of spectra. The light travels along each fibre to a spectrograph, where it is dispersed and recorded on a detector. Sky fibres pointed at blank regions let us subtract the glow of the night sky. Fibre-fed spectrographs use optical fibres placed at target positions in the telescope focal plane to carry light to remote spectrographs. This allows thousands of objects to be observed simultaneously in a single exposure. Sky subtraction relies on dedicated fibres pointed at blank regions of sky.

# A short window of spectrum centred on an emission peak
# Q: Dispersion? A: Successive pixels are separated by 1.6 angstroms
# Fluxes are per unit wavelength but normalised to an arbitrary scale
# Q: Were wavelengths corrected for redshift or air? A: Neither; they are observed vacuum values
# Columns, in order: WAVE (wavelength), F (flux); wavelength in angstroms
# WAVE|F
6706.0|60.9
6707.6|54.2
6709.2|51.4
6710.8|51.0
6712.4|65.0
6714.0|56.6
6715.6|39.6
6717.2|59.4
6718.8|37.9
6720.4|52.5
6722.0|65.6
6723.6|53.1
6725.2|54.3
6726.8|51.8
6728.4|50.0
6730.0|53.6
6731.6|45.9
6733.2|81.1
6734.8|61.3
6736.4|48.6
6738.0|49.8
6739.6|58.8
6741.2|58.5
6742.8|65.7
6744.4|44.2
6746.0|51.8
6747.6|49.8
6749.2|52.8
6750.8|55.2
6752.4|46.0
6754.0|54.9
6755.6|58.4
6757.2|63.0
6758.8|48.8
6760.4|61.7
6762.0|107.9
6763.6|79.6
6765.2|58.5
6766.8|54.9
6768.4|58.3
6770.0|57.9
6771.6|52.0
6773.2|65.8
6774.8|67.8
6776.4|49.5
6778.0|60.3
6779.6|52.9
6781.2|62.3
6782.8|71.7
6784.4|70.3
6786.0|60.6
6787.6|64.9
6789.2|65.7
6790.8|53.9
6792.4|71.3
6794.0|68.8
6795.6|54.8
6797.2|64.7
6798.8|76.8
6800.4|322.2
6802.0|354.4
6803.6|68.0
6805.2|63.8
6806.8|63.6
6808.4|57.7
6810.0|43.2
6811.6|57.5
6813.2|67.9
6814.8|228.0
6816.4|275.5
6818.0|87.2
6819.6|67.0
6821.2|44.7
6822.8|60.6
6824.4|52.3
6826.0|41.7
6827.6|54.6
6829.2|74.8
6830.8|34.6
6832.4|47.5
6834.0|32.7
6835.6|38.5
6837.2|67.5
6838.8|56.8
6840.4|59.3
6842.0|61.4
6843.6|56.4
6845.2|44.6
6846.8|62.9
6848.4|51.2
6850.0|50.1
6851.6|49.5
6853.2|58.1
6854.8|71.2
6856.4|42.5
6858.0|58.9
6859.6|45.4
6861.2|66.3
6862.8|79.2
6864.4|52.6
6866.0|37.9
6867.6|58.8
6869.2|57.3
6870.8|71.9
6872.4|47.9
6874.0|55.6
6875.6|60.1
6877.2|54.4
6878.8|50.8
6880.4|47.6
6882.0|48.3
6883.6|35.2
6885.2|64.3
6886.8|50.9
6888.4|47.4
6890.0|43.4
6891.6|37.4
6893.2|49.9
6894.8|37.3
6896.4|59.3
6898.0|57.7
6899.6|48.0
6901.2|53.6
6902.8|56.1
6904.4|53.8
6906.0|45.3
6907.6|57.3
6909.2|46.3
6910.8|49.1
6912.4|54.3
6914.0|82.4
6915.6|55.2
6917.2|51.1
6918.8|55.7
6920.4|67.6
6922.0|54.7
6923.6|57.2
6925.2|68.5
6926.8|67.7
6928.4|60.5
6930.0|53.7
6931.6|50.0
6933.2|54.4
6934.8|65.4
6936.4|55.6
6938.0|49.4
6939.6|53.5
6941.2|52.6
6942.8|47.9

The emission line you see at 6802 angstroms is [S II] 6716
